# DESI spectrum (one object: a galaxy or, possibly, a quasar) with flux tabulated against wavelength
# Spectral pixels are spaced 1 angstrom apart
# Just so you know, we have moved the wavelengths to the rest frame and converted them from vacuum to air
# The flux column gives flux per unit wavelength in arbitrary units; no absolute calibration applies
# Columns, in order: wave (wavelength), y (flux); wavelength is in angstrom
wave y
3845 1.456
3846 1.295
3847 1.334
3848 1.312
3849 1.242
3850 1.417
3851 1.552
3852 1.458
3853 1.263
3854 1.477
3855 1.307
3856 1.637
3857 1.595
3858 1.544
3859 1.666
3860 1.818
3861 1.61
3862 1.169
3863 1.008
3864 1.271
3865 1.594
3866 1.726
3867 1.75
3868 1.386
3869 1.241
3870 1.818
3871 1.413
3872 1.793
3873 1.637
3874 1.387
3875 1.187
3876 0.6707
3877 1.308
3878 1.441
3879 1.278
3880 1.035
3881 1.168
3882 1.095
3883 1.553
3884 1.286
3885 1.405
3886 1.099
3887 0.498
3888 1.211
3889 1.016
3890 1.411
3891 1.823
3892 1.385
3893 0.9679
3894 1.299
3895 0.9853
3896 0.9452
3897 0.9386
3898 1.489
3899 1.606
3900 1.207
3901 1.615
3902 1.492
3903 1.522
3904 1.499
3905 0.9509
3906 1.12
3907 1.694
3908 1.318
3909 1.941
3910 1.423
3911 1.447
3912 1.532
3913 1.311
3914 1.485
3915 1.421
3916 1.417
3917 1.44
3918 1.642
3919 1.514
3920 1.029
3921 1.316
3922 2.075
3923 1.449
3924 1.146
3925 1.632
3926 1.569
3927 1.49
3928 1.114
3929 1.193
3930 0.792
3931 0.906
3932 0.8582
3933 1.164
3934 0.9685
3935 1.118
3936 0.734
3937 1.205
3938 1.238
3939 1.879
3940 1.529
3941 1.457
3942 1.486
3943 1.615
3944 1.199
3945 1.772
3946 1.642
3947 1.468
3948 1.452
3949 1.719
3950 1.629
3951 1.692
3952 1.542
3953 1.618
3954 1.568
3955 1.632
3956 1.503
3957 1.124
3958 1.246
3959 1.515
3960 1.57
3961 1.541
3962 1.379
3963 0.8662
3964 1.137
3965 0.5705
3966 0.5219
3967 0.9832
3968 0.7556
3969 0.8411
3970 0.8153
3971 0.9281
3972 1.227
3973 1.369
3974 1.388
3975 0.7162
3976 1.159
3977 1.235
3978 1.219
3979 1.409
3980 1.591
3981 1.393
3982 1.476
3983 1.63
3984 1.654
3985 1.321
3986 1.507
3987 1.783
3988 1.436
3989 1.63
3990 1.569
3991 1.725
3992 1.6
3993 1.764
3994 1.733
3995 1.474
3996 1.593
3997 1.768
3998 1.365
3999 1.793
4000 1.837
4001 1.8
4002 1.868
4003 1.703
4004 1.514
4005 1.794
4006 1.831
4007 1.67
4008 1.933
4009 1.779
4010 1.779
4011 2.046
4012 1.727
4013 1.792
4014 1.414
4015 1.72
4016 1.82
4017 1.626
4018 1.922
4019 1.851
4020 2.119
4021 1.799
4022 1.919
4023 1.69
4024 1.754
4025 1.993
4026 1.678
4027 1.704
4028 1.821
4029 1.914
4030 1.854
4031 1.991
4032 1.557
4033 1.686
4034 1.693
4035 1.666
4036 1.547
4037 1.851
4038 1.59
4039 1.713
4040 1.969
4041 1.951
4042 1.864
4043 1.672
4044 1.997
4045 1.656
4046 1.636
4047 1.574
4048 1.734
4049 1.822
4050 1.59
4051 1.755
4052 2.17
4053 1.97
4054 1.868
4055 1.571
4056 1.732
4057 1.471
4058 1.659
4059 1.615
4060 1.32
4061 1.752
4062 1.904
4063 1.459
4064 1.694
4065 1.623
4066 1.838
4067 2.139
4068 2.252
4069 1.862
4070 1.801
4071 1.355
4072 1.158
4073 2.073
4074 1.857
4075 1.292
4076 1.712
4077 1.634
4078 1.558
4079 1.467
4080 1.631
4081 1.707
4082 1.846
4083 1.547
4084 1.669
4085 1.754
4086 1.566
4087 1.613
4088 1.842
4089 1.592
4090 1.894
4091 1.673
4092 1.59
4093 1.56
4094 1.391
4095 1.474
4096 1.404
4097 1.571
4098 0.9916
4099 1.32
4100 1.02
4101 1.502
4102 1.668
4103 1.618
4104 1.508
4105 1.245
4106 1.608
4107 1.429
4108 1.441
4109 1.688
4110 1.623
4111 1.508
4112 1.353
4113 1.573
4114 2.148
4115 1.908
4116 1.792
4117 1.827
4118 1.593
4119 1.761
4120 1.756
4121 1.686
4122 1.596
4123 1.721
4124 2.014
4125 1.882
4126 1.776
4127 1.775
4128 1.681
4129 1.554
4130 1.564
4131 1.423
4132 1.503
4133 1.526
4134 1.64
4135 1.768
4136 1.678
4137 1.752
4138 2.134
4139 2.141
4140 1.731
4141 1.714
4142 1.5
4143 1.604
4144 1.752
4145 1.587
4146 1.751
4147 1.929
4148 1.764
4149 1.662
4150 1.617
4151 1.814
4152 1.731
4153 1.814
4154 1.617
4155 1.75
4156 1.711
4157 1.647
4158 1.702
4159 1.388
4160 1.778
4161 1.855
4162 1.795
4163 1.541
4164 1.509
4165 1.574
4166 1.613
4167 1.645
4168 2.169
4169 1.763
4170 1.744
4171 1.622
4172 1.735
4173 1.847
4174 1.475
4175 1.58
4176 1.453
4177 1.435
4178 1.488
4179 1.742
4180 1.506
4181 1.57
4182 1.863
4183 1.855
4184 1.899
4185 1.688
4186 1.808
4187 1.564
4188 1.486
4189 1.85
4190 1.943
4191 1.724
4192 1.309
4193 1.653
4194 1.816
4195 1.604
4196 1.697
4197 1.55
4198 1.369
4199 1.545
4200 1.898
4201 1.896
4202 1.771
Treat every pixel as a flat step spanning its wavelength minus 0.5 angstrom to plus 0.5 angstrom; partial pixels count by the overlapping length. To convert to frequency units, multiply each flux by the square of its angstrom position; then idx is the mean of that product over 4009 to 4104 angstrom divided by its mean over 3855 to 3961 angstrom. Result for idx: 1.32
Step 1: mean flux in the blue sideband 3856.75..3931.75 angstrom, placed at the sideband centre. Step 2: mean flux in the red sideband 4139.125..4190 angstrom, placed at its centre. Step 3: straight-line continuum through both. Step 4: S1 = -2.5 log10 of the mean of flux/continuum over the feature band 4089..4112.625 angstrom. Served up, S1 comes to 0.09 mag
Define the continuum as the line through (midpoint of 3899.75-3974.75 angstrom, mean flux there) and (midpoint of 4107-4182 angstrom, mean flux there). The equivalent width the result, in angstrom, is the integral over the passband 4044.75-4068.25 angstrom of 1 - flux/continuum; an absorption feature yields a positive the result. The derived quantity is -3.04 angstrom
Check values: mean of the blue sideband 1.33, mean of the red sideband 1.69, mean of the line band 1.74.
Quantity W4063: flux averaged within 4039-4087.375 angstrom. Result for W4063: 1.72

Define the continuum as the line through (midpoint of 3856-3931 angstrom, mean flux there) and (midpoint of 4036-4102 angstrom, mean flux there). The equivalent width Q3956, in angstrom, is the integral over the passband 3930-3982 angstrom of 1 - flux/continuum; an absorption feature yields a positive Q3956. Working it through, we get 7.0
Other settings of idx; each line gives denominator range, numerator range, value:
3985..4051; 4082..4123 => 0.95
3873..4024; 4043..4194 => 1.28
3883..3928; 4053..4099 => 1.31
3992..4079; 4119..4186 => 1.03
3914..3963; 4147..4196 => 1.35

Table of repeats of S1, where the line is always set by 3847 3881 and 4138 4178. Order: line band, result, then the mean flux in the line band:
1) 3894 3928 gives 0.04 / 1.41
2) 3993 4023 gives -0.13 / 1.76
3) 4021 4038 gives -0.12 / 1.77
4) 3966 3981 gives 0.35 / 1.11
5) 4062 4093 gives -0.05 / 1.69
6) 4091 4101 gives 0.18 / 1.39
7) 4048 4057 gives -0.12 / 1.79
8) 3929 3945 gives 0.21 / 1.23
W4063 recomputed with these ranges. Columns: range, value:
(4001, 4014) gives 1.77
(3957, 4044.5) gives 1.57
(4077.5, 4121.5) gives 1.59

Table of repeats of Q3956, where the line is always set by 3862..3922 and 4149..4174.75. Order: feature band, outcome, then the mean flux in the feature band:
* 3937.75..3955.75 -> -1.8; 1.57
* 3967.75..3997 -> 1.6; 1.39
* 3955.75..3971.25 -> 3.9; 1.08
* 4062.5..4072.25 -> -1.0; 1.73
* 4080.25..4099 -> 0.2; 1.59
